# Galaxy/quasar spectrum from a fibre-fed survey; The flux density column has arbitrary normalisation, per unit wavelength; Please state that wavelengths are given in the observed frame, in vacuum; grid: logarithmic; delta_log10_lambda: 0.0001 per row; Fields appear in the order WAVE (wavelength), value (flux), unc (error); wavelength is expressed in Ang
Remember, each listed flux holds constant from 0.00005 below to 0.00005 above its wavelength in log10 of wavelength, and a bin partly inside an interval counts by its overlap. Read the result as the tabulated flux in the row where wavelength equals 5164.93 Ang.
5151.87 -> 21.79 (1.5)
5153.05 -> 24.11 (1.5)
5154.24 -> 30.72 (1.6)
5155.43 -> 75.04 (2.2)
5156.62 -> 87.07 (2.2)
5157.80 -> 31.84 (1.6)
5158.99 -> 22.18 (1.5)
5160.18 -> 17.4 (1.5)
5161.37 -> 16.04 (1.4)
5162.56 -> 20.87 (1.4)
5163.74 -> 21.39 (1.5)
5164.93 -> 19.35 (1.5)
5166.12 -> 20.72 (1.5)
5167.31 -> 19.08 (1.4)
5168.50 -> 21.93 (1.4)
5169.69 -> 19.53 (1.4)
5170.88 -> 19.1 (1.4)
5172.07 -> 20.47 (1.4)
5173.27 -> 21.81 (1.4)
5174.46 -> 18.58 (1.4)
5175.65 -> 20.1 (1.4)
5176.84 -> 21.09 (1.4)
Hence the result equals 19.35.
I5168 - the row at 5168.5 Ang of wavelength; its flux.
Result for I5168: 21.93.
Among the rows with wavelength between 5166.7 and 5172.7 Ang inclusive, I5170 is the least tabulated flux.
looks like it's 19.08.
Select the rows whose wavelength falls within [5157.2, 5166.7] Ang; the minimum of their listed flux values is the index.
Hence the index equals 16.04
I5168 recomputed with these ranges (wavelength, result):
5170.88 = 19.1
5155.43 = 75.04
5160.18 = 17.4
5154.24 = 30.72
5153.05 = 24.11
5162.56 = 20.87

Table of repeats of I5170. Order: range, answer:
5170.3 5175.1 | 18.58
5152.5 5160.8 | 17.4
